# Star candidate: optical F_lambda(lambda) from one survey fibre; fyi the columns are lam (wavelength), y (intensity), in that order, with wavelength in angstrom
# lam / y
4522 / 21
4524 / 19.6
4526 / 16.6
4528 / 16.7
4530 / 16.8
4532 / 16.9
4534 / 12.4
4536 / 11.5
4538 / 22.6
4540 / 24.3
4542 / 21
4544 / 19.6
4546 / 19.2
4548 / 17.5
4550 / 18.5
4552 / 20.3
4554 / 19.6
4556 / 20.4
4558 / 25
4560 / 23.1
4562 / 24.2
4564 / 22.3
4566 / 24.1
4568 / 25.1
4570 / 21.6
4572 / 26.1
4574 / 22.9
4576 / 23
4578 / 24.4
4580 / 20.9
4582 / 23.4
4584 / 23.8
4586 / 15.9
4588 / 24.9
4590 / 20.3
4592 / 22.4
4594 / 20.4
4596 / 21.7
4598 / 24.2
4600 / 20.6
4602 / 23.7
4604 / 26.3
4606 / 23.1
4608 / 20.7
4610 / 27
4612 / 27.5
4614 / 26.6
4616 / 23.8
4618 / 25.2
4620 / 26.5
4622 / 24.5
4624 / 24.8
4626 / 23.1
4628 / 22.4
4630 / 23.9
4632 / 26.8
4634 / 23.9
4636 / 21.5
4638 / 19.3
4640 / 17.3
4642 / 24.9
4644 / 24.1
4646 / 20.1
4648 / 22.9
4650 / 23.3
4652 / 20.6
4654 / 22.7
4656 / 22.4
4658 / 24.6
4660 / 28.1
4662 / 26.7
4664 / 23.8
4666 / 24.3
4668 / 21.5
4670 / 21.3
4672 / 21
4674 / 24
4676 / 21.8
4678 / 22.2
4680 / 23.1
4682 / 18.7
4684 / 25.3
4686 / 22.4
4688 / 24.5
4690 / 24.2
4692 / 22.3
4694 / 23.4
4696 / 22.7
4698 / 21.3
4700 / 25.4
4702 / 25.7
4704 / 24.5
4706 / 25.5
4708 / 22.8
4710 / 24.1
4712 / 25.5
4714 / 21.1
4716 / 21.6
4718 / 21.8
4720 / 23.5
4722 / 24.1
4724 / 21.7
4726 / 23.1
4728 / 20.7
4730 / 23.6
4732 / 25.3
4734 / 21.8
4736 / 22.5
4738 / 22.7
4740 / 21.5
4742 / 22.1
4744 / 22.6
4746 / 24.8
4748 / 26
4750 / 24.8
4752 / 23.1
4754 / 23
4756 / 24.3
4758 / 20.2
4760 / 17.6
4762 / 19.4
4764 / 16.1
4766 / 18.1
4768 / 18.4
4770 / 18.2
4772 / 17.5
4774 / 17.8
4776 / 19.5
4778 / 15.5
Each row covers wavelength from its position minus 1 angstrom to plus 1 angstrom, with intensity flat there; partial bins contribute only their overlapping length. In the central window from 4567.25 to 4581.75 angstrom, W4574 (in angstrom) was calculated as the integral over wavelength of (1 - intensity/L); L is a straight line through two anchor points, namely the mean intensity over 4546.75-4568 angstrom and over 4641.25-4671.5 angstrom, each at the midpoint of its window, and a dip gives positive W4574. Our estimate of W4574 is -0.96 angstrom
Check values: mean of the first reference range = 21.6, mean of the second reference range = 23.4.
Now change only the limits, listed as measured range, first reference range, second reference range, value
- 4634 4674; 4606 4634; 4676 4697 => 1.7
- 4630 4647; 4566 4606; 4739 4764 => 0.2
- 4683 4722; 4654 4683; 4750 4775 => -3.1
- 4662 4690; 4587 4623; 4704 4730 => 0.6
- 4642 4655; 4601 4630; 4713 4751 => 0.9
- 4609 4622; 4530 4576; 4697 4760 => -2.6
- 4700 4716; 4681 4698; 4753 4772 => -1.5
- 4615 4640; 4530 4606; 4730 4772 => -2.4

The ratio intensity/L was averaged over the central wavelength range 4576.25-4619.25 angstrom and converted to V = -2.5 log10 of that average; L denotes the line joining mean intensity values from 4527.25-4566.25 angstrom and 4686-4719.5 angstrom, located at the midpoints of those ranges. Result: -0.11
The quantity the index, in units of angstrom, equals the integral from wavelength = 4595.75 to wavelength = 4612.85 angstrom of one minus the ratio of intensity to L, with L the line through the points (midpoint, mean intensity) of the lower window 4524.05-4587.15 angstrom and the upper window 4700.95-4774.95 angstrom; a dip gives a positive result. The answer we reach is -2.37 angstrom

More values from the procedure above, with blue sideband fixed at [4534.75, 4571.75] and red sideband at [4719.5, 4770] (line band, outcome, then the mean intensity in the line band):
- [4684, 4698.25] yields -1.0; 23.2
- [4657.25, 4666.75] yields -1.7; 25.6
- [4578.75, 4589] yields -0.3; 21.8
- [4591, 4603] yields -0.5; 22.2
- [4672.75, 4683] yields -0.1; 21.9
